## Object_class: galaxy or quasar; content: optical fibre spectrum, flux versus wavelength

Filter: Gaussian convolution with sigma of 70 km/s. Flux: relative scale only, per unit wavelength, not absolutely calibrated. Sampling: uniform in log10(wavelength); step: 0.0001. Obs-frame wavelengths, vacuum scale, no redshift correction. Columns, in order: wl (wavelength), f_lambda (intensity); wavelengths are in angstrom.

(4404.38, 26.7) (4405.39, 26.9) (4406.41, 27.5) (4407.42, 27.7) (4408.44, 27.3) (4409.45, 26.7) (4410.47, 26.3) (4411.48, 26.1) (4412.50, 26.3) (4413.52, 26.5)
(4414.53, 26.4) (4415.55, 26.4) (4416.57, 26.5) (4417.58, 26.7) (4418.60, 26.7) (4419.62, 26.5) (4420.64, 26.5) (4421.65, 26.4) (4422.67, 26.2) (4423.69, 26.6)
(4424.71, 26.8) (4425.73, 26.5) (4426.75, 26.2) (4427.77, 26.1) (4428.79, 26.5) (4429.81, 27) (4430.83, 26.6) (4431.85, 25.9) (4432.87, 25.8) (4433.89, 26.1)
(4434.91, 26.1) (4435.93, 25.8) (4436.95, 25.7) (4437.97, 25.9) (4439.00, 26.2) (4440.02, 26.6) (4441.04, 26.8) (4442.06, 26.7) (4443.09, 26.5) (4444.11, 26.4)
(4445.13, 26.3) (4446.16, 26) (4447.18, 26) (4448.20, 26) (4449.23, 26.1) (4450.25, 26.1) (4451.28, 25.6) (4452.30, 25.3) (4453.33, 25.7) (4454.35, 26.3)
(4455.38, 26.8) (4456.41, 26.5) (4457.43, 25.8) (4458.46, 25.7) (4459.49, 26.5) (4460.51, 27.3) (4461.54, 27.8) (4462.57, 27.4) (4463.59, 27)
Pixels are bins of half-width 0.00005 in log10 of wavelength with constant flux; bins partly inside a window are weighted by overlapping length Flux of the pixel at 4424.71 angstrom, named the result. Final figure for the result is 26.8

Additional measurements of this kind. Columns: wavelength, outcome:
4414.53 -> 26.4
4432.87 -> 25.8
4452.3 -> 25.3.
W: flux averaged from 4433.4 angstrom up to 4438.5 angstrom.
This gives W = 25.9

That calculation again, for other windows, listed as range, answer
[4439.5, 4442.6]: 26.7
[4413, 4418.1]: 26.5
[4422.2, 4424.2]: 26.4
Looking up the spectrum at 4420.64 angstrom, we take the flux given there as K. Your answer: 26.5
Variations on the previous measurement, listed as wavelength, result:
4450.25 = 26.1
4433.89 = 26.1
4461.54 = 27.8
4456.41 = 26.5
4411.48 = 26.1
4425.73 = 26.5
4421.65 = 26.4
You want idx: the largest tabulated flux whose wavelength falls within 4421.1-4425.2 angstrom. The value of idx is 26.8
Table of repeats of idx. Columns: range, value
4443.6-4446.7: 26.4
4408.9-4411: 26.7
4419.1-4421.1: 26.5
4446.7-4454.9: 26.3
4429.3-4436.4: 27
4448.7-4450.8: 26.1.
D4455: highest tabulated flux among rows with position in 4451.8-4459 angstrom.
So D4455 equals 26.8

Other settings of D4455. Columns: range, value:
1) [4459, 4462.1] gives 27.8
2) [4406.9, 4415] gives 27.7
